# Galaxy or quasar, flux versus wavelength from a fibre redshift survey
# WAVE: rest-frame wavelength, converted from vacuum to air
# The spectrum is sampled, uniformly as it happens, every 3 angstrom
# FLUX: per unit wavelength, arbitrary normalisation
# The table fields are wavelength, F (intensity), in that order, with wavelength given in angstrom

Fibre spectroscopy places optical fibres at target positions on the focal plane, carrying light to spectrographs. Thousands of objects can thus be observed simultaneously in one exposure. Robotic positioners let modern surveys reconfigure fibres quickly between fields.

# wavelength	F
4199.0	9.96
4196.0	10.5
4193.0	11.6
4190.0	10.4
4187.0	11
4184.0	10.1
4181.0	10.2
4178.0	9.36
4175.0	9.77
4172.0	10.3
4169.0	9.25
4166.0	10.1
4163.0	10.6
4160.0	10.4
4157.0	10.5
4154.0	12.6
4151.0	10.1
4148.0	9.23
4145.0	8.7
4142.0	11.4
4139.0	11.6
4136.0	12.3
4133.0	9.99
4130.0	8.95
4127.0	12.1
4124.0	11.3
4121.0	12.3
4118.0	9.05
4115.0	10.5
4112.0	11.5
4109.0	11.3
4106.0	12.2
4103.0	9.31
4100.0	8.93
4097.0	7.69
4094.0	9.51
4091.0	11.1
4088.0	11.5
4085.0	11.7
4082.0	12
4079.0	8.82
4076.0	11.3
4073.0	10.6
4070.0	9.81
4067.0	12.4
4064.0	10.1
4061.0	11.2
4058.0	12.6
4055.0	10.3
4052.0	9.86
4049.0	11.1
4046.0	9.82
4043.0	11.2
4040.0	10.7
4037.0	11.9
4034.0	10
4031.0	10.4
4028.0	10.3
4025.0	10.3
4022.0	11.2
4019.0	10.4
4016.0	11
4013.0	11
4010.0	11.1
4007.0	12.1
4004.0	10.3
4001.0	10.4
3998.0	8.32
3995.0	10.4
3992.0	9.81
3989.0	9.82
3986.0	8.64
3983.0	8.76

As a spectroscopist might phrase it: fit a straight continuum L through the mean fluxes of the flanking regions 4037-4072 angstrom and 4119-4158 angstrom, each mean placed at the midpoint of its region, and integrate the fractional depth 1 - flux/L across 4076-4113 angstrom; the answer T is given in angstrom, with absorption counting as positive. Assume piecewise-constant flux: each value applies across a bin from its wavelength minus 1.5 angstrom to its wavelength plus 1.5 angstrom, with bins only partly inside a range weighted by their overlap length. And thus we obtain 1.3 angstrom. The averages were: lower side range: 10.9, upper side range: 10.8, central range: 10.5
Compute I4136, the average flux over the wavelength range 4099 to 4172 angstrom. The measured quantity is 10.6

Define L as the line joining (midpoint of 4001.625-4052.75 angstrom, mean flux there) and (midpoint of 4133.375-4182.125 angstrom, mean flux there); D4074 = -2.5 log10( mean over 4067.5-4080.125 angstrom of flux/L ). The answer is 0.028 mag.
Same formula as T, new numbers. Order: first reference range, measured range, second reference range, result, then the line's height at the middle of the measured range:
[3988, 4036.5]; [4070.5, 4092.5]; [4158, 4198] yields -1.2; 10.4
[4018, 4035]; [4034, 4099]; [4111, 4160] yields -0.9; 10.6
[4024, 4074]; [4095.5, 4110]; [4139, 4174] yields 1.0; 10.5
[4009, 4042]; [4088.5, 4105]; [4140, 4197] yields 1.6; 10.5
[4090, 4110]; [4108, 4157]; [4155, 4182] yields -3.8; 10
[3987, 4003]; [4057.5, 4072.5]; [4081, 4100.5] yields -1.3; 10.2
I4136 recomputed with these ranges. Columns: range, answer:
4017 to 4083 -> 10.7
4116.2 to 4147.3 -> 10.7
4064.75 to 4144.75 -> 10.7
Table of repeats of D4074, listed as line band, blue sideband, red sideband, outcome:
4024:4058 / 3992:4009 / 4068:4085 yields -0.01 mag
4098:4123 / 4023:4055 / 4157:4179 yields -0.03 mag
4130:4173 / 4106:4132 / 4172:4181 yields -0.02 mag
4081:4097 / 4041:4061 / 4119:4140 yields 0.02 mag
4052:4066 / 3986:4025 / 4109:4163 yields -0.04 mag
